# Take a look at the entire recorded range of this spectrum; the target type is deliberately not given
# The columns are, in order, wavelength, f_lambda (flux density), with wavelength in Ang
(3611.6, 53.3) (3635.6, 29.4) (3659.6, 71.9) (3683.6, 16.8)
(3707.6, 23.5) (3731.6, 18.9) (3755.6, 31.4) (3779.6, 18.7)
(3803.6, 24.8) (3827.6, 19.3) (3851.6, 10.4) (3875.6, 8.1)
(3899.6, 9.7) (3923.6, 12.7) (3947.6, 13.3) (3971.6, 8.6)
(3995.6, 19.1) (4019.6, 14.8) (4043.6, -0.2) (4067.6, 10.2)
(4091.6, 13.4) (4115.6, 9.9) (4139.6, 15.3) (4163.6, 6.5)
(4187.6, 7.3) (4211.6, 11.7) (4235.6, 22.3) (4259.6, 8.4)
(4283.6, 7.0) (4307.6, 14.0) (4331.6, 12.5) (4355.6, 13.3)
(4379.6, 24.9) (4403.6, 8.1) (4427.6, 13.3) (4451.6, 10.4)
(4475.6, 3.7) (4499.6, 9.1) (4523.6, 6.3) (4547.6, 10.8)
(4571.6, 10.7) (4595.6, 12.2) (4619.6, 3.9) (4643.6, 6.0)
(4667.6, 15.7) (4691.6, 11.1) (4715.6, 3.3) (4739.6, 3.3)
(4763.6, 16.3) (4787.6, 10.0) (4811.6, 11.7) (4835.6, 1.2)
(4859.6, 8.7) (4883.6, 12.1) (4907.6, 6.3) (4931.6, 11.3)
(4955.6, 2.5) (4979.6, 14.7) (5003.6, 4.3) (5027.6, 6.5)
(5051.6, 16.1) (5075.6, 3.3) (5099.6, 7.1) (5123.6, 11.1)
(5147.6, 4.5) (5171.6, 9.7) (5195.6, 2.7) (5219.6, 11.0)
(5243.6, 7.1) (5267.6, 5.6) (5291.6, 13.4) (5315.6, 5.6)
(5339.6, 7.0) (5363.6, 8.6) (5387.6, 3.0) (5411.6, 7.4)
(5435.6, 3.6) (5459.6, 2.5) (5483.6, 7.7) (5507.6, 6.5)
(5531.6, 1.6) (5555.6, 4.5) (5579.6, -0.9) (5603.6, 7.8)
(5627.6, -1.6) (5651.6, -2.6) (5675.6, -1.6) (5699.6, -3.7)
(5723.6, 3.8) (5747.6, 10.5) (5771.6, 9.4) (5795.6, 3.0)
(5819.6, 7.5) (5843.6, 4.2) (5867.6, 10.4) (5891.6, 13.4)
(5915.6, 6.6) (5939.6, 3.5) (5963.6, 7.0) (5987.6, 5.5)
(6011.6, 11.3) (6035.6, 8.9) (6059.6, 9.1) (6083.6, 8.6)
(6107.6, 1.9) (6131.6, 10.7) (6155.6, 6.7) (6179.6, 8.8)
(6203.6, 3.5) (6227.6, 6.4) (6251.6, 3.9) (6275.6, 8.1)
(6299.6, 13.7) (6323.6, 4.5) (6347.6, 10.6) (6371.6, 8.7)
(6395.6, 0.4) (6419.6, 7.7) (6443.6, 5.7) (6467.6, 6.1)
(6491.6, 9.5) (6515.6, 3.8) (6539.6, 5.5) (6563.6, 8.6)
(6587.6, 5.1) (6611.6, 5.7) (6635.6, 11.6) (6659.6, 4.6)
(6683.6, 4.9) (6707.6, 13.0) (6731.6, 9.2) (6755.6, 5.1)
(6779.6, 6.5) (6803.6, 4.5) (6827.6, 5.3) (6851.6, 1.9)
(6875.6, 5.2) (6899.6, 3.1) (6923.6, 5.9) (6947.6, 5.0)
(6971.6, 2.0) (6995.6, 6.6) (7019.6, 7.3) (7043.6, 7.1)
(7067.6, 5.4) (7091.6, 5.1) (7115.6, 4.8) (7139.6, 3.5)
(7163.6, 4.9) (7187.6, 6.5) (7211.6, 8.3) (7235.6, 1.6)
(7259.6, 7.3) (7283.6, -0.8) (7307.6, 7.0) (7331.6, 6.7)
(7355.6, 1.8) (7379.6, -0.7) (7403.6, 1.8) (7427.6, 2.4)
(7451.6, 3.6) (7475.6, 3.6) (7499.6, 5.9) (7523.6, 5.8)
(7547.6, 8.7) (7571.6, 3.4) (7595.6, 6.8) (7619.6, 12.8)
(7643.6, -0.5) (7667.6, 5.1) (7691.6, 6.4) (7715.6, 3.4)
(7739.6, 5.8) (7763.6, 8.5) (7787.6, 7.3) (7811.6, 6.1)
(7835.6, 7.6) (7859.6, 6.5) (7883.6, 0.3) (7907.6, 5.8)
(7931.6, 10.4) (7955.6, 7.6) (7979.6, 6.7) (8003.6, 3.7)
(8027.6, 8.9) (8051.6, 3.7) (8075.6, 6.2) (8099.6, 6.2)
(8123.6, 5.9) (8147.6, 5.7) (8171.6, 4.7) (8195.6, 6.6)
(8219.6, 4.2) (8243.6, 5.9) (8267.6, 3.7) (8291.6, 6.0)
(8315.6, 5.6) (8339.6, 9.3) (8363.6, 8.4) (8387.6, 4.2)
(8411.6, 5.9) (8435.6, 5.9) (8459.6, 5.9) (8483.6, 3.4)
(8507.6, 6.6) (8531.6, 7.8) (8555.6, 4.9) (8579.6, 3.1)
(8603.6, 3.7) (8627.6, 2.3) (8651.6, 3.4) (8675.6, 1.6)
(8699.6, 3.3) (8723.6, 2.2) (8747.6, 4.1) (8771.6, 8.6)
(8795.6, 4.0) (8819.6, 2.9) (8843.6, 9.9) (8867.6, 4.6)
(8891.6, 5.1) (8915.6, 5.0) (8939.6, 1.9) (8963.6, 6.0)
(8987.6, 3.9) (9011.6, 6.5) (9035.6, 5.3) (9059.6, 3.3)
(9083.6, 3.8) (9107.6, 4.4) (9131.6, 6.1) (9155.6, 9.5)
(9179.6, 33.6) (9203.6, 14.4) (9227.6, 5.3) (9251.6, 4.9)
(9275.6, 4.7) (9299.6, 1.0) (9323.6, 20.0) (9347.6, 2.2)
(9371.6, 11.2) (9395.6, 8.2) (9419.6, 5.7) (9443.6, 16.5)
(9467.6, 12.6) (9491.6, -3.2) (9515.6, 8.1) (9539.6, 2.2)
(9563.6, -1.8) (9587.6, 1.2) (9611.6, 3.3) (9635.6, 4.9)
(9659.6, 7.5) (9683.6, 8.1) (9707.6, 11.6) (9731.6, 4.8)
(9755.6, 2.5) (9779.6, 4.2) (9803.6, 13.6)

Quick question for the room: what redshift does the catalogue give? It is 1.46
